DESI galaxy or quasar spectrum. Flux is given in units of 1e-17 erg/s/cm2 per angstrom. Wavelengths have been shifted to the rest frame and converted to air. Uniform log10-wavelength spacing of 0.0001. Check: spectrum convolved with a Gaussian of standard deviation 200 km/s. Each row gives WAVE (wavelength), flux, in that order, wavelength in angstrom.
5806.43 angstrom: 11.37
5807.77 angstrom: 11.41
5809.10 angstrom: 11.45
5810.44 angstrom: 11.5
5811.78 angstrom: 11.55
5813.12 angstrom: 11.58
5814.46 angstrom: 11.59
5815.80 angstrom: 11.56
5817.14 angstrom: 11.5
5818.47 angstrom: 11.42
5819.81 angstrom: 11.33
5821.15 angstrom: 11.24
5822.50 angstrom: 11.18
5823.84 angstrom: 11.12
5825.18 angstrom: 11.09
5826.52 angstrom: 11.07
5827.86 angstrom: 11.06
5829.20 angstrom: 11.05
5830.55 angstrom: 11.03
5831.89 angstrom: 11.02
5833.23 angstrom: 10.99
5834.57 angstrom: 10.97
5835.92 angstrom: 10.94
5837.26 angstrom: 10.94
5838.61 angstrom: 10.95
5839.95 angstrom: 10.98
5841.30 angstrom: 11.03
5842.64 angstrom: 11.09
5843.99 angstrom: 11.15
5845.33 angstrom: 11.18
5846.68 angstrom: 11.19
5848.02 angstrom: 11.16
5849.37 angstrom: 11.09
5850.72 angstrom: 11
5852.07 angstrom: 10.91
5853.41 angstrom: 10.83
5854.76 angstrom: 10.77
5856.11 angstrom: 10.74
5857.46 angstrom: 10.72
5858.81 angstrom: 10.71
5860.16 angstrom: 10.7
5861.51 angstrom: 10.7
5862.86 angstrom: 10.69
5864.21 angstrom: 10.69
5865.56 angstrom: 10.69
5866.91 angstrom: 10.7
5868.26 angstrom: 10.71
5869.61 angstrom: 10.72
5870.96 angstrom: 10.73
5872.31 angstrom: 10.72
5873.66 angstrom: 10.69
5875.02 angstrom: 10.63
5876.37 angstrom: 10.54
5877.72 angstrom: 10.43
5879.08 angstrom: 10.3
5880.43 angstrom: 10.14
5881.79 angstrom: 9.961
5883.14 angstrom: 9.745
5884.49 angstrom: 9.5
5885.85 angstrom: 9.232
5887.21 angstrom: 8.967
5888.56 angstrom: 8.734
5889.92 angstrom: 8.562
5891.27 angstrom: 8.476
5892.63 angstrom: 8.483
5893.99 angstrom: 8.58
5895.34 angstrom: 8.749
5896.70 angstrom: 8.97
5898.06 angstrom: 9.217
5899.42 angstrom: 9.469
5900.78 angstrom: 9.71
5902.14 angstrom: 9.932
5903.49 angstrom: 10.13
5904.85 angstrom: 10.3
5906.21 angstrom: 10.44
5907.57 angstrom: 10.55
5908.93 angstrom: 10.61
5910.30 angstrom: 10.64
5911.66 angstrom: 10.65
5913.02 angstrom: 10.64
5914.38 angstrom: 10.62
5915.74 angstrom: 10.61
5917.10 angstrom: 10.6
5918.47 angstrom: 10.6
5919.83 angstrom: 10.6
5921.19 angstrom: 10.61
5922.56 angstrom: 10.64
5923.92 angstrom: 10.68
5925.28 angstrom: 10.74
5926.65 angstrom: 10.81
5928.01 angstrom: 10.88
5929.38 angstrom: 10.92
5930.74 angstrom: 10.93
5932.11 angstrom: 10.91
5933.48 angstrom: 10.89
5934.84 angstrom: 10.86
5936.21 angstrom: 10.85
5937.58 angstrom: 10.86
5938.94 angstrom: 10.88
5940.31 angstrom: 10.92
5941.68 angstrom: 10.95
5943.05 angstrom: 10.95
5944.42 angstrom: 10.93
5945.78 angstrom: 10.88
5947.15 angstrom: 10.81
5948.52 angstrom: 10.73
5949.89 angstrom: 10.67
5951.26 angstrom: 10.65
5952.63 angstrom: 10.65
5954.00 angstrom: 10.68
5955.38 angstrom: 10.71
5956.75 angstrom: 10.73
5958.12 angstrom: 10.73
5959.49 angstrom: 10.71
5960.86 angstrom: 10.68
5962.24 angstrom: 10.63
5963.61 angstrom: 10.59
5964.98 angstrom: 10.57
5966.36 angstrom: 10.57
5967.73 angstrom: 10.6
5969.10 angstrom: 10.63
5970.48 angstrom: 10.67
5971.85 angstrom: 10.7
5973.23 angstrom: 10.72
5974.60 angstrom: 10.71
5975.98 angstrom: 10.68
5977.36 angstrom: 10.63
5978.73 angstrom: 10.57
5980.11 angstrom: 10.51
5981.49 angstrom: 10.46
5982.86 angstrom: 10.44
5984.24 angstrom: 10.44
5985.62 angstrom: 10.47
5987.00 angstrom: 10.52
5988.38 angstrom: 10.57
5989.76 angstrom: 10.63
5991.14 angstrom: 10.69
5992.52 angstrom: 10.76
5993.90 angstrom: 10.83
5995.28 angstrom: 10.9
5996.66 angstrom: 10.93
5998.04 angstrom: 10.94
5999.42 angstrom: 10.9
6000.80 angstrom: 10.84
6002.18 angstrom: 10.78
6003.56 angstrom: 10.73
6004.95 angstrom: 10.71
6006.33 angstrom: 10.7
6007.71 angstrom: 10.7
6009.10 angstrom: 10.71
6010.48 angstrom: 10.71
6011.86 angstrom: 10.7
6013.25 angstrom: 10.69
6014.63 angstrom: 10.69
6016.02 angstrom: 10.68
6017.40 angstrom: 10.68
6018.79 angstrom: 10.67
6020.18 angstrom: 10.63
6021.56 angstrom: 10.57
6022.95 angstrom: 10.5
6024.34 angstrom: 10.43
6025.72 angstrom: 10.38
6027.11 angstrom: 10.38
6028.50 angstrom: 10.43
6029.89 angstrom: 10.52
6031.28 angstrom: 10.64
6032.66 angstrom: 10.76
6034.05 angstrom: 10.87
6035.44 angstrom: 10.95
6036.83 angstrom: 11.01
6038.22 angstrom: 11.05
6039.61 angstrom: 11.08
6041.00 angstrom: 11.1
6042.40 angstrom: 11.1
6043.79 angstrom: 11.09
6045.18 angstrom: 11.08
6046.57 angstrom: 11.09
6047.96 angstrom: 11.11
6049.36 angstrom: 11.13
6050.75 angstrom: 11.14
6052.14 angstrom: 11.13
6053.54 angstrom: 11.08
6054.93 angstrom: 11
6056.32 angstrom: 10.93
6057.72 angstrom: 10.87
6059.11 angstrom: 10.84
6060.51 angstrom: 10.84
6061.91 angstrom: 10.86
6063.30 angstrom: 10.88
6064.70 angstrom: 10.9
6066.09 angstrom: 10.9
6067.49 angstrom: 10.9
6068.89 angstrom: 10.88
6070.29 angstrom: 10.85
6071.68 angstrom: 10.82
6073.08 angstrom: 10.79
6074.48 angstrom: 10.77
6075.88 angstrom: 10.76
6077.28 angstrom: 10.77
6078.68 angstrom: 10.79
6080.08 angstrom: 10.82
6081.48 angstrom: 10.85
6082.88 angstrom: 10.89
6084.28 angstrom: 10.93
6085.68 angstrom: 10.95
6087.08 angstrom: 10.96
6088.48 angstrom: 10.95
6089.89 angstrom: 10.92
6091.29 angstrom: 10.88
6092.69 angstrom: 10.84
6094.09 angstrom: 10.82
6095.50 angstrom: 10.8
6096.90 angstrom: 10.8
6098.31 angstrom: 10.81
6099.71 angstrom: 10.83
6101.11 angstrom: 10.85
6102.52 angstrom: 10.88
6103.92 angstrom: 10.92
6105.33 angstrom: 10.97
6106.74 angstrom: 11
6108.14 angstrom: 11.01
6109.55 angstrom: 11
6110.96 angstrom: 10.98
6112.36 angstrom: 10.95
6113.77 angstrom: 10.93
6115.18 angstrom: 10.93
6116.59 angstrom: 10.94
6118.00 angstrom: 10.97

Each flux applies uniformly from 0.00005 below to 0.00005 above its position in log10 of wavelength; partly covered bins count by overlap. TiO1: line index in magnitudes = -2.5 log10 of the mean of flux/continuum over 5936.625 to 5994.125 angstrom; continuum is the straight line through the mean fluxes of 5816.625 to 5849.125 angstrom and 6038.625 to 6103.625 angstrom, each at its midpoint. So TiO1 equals 0.03 mag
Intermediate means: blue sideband 11.1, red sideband 10.9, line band 10.7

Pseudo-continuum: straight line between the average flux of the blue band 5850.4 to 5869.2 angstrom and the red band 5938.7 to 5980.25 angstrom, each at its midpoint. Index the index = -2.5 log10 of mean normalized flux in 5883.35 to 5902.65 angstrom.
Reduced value 0.19 mag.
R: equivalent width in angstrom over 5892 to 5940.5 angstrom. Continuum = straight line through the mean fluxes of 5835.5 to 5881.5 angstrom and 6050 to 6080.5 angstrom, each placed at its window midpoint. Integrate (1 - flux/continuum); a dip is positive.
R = 2.1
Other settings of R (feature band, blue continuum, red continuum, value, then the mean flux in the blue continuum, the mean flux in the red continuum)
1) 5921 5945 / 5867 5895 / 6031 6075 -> -1.7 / 9.8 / 11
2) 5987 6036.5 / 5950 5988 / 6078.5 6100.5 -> 0.1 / 10.6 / 10.9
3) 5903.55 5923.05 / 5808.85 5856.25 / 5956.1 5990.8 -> 0.5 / 11.1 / 10.6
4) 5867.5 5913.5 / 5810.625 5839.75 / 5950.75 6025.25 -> 4.6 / 11.2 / 10.7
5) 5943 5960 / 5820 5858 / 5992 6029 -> 0.1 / 11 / 10.7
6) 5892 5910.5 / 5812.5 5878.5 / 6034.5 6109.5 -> 2.2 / 11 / 10.9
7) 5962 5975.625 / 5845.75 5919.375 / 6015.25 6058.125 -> -0.1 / 10.2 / 10.8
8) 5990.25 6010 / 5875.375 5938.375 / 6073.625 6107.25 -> -0.6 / 10.1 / 10.9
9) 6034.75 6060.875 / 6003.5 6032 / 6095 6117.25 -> -0.8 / 10.6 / 10.9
